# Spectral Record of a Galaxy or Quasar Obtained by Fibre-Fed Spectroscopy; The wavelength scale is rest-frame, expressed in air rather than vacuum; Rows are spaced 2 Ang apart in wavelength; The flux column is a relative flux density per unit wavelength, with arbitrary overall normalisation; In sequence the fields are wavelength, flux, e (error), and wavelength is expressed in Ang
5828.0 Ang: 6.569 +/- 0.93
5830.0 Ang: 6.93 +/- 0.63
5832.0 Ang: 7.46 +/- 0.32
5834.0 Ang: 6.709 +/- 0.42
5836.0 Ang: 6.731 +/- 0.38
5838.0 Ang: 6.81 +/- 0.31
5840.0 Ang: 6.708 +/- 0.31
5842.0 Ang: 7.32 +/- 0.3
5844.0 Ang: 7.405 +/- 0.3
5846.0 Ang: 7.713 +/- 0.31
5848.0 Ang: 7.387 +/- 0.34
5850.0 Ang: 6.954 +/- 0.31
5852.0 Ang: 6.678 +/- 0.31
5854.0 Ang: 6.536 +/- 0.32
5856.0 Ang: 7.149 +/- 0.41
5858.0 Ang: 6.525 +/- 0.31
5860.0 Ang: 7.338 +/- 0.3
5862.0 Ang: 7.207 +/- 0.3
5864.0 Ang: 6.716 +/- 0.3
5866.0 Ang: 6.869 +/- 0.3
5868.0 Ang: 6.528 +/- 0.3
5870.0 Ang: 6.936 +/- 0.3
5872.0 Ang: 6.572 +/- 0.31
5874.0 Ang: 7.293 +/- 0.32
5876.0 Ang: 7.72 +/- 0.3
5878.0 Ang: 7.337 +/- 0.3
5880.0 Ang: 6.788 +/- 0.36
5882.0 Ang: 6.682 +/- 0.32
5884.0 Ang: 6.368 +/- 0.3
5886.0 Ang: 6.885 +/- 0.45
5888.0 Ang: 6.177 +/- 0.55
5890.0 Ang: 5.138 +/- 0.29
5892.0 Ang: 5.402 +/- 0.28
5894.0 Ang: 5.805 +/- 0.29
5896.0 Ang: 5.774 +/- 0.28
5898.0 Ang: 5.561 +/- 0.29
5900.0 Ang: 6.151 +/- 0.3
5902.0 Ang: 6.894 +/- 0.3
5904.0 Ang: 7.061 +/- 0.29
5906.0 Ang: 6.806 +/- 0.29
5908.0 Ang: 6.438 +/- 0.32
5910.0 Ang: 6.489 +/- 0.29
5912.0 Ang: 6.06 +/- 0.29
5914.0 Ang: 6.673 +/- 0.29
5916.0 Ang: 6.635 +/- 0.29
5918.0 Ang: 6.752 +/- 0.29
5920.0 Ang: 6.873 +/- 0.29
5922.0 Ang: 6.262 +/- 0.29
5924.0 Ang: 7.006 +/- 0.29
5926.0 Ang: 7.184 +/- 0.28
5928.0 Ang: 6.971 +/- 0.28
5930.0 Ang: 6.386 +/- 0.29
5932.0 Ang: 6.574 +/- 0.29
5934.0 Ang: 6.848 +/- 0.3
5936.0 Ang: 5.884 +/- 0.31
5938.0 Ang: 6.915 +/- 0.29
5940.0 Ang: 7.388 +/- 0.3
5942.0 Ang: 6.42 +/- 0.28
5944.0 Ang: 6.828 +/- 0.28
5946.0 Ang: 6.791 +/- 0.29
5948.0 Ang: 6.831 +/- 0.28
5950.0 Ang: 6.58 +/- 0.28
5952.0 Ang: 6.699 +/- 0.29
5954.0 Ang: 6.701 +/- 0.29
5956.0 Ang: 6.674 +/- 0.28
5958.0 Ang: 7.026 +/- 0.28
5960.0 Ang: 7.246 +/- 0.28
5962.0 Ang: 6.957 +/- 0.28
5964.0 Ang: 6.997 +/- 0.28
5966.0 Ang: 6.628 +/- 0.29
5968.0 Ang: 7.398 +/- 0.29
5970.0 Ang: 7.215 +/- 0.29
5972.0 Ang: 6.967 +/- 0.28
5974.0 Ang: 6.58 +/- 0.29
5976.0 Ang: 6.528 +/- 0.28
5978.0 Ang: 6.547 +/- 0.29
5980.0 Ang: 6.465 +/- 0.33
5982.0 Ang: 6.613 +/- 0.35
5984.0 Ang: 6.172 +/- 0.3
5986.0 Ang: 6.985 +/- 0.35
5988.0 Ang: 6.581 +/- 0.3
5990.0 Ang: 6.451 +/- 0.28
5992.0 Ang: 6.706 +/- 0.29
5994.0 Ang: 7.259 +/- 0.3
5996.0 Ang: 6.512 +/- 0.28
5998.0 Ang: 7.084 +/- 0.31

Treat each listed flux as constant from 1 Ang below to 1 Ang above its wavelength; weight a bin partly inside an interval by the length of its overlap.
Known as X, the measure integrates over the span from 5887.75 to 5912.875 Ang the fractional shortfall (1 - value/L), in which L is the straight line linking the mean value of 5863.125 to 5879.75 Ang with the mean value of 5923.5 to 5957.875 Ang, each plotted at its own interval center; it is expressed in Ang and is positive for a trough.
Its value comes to 2.7 Ang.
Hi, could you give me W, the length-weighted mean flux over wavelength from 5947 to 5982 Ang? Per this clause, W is 6.82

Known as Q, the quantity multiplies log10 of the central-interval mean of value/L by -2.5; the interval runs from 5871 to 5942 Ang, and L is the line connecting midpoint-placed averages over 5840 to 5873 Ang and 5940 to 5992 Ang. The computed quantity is 0.05 mag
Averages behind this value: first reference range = 6.98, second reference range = 6.77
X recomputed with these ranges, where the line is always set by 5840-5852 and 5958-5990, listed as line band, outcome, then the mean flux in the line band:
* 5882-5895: 2.0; 6.02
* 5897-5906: 0.7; 6.46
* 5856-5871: 0.6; 6.89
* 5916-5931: 0.4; 6.77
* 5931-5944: 0.4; 6.68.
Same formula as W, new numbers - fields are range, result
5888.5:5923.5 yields 6.29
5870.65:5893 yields 6.58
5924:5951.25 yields 6.75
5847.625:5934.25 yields 6.64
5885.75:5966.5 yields 6.57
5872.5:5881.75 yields 7.2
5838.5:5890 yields 6.92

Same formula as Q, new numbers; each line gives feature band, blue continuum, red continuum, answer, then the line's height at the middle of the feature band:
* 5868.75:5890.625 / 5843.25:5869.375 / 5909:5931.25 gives 0.02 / 6.87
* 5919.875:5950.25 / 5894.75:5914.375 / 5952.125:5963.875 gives -0.01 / 6.68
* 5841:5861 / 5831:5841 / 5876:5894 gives -0.06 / 6.73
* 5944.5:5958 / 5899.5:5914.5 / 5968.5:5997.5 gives -0.01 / 6.65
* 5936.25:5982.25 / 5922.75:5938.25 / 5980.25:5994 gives -0.02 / 6.67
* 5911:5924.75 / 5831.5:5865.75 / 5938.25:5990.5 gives 0.04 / 6.88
